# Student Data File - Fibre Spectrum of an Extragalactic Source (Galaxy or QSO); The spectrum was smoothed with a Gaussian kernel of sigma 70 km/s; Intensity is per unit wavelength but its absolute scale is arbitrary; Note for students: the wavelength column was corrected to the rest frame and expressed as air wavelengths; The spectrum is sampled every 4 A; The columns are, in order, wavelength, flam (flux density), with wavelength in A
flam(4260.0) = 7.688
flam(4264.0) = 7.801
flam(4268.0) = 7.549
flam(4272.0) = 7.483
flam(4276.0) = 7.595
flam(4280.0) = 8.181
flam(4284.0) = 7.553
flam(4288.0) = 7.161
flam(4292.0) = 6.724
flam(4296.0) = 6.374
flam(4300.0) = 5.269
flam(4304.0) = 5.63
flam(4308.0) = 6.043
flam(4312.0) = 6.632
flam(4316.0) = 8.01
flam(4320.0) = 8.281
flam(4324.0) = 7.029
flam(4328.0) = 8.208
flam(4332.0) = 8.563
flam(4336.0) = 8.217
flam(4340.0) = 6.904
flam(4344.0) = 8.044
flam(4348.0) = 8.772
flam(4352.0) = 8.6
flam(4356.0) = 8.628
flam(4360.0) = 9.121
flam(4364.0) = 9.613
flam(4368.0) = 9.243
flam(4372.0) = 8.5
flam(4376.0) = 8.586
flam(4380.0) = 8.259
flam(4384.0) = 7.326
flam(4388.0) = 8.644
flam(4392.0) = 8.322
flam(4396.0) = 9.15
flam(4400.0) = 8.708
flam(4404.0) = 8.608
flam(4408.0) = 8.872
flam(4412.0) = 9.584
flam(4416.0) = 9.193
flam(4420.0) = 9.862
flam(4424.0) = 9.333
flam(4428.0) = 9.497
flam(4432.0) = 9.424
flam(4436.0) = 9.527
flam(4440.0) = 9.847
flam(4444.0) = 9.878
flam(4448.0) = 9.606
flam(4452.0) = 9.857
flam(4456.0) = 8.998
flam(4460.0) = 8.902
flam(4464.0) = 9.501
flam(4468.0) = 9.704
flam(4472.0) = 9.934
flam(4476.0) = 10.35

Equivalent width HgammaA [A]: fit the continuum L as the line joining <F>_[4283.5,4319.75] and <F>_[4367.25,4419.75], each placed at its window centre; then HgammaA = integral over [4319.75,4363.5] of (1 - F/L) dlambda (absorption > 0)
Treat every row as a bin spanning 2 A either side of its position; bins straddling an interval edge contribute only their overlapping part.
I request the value -4.1 A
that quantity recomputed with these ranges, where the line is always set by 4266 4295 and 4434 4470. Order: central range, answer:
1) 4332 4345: 0.5 A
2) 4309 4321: 0.6 A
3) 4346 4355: -0.4 A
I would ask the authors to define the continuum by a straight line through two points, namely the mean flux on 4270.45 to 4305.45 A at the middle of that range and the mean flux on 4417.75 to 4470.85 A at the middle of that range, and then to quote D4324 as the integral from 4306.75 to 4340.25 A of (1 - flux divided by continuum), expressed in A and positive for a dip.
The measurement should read -0.5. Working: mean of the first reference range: 6.9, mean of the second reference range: 9.54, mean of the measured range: 7.61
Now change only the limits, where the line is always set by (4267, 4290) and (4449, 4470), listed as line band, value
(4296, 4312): 4.0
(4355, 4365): -0.8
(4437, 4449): -0.7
